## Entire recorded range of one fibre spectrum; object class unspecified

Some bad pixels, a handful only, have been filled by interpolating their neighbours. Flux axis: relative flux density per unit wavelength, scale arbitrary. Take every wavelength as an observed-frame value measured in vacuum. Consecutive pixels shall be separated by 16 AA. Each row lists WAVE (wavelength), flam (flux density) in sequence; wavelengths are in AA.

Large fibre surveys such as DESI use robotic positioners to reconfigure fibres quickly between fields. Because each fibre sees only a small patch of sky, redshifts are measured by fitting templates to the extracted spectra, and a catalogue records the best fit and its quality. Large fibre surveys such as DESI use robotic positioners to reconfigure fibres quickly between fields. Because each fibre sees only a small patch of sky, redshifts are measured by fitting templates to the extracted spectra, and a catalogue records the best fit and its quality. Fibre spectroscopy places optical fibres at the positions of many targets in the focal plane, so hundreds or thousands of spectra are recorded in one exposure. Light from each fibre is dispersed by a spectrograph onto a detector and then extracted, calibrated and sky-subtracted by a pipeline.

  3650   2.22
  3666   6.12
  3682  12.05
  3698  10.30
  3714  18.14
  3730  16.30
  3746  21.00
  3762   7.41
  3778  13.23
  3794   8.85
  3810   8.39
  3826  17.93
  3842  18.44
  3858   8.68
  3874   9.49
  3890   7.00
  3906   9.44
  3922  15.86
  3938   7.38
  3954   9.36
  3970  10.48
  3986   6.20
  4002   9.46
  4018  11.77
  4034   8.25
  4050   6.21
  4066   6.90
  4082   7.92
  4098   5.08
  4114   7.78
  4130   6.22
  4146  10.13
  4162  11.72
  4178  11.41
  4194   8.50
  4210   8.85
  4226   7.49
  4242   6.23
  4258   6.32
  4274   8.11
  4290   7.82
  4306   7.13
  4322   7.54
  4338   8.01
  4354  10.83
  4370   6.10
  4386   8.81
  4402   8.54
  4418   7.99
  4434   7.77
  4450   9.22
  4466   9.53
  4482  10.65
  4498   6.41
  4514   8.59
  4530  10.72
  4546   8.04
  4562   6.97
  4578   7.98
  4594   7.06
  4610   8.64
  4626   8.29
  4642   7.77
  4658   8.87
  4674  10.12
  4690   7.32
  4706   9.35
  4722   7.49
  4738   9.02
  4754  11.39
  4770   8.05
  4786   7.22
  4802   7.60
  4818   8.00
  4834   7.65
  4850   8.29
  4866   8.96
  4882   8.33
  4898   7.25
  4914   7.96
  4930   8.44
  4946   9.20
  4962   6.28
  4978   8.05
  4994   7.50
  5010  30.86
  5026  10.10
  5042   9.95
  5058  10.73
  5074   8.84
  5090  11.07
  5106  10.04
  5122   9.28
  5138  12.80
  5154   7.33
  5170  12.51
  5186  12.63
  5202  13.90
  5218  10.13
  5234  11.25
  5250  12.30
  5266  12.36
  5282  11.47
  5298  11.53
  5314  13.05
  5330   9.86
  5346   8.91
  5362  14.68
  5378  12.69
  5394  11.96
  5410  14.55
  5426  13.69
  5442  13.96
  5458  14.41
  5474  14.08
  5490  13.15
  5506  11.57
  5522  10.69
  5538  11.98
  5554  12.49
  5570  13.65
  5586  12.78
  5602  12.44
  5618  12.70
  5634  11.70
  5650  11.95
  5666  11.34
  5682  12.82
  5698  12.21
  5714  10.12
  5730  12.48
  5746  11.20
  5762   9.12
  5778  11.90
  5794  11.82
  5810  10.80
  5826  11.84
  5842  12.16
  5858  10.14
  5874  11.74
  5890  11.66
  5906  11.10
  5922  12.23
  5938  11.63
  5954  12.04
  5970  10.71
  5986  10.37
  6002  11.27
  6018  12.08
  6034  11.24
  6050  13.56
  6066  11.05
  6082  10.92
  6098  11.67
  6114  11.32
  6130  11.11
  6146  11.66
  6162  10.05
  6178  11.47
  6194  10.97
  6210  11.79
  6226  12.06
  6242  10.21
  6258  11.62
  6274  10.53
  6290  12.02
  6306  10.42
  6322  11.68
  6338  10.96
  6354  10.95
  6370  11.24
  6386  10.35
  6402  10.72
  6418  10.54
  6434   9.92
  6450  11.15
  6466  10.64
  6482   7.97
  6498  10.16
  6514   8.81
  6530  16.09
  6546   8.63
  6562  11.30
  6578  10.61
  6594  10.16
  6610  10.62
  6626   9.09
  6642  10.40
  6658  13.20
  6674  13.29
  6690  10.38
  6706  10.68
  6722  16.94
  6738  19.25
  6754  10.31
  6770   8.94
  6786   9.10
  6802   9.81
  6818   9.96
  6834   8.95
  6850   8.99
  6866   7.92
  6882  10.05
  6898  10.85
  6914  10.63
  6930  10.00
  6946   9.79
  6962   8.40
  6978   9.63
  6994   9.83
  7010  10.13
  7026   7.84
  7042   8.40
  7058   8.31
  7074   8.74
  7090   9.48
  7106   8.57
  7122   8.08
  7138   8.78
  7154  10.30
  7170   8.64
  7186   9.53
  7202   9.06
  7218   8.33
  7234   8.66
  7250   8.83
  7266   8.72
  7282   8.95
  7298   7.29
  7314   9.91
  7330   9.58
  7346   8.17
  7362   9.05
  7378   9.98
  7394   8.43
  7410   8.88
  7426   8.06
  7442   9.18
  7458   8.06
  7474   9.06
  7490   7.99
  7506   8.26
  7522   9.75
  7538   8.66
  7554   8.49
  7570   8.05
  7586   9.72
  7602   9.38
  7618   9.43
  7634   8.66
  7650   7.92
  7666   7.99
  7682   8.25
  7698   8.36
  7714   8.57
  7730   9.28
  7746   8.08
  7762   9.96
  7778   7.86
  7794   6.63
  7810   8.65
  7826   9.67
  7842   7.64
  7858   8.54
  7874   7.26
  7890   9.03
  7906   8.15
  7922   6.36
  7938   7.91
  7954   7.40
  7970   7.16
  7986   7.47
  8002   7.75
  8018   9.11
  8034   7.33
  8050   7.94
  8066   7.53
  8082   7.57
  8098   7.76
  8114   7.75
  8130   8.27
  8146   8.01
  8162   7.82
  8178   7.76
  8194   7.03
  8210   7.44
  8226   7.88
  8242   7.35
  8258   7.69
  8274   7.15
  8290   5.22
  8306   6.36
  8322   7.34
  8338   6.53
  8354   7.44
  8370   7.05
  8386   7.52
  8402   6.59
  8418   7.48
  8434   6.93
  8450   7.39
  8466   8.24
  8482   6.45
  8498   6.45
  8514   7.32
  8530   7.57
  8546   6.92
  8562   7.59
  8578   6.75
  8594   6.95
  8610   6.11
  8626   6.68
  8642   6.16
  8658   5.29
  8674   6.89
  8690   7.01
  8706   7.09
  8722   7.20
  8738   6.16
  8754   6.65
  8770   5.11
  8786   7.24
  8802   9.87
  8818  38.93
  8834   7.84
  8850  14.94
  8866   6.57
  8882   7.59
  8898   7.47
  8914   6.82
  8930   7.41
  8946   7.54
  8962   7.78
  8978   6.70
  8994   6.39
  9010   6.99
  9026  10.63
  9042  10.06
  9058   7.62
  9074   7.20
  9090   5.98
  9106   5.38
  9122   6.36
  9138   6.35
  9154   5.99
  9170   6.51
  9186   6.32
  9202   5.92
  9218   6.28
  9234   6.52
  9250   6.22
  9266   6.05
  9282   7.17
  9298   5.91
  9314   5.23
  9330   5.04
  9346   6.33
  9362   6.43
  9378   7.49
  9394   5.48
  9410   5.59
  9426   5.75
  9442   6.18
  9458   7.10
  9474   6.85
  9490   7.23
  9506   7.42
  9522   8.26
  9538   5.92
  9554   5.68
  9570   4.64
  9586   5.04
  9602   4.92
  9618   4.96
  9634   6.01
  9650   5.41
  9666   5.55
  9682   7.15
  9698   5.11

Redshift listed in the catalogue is 0.34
